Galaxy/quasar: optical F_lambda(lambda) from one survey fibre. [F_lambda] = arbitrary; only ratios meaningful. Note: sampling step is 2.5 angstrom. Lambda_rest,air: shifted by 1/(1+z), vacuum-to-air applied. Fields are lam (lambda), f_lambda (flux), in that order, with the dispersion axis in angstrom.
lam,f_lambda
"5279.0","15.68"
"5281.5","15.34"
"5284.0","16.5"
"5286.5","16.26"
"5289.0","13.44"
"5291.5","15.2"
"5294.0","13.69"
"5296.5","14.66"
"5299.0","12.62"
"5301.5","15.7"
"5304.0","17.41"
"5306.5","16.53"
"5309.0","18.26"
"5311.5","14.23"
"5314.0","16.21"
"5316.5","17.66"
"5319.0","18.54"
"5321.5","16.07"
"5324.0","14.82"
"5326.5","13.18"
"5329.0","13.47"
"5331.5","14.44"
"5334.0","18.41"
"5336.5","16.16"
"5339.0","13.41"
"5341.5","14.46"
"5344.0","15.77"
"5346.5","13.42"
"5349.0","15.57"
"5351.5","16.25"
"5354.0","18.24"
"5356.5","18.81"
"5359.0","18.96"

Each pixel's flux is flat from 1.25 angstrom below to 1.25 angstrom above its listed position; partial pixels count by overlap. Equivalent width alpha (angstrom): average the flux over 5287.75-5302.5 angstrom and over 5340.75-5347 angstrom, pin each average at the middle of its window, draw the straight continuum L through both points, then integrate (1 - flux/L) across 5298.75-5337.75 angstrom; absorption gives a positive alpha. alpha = -4.1 angstrom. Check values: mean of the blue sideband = 14.2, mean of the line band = 15.9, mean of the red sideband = 14.7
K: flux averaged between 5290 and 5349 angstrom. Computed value 15.4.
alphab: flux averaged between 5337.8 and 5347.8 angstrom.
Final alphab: 14.3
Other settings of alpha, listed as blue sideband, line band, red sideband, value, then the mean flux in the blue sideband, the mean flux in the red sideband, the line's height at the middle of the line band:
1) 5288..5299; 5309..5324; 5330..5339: -1.5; 14.1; 15.9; 15.1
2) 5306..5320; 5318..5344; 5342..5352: 1.1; 16.9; 15.1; 16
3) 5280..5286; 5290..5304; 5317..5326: 1.3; 16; 16.3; 16.1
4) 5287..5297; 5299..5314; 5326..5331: -2.2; 14.4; 13.5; 14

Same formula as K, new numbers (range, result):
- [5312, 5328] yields 16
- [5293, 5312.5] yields 15.4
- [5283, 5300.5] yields 14.6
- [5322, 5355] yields 15.2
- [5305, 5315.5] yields 16.4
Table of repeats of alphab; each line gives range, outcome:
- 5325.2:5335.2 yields 14.9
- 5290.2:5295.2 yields 14.4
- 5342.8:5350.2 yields 14.9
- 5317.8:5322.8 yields 17.3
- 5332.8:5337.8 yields 17.2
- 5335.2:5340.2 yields 14.8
